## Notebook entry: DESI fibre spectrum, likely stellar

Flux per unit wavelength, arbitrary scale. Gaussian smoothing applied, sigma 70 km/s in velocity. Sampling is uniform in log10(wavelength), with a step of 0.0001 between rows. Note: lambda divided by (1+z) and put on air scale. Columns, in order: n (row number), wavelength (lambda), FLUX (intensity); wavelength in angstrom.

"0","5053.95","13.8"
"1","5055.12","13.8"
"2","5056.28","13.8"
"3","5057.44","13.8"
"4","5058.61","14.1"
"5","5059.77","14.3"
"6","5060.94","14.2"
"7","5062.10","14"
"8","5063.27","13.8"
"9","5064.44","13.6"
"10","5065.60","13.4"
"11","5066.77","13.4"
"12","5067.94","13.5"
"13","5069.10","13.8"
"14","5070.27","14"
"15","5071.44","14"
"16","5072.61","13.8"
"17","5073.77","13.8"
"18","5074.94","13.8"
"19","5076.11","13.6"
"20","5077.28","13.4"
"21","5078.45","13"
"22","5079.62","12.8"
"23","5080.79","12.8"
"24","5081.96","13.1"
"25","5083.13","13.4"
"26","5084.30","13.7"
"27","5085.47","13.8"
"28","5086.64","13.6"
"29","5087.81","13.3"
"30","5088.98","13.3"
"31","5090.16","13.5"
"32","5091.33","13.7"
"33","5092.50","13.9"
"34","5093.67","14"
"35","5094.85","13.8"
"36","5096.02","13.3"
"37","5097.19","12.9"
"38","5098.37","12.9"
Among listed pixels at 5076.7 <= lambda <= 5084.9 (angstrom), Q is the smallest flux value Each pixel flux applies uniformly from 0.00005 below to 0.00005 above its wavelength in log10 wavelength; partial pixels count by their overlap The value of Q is 12.8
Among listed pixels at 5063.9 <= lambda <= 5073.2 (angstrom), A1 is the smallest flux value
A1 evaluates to 13.4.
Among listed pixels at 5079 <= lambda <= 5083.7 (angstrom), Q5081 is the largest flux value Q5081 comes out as 13.4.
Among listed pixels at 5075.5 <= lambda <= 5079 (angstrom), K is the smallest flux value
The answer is 13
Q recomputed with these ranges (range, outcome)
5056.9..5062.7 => 13.8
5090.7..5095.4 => 13.7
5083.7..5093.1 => 13.3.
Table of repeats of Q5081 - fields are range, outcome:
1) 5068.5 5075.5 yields 14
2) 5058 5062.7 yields 14.3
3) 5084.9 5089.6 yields 13.8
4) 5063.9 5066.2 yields 13.6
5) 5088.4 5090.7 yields 13.5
